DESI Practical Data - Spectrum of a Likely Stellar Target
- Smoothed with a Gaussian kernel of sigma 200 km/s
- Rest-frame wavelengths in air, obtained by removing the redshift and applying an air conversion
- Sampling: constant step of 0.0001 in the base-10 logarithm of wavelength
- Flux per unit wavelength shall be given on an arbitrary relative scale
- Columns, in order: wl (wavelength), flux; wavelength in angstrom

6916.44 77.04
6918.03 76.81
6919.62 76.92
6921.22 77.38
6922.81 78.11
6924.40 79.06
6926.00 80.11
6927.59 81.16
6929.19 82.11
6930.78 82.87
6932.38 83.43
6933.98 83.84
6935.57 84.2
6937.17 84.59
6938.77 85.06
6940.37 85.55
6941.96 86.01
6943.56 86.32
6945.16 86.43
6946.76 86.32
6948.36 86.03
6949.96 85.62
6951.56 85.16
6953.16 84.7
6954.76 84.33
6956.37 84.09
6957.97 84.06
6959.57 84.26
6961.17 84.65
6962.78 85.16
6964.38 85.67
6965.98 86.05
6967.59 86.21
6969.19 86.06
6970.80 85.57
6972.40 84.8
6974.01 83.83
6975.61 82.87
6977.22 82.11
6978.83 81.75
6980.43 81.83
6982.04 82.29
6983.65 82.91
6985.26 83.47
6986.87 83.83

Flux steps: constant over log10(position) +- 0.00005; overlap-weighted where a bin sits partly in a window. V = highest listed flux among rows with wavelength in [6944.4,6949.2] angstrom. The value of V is 86.43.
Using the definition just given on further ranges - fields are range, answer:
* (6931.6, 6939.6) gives 85.06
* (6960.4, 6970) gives 86.21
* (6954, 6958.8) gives 84.33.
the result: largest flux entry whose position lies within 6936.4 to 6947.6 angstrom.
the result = 86.43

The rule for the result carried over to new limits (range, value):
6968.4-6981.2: 86.06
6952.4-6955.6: 84.7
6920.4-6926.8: 80.11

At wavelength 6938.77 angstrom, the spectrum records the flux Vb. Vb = 85.06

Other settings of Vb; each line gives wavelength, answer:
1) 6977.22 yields 82.11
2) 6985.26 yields 83.47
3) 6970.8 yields 85.57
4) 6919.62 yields 76.92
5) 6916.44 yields 77.04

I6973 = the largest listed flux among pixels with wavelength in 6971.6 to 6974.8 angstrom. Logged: 84.8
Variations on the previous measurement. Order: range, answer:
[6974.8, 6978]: 82.87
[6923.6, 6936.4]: 84.2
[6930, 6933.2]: 83.43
